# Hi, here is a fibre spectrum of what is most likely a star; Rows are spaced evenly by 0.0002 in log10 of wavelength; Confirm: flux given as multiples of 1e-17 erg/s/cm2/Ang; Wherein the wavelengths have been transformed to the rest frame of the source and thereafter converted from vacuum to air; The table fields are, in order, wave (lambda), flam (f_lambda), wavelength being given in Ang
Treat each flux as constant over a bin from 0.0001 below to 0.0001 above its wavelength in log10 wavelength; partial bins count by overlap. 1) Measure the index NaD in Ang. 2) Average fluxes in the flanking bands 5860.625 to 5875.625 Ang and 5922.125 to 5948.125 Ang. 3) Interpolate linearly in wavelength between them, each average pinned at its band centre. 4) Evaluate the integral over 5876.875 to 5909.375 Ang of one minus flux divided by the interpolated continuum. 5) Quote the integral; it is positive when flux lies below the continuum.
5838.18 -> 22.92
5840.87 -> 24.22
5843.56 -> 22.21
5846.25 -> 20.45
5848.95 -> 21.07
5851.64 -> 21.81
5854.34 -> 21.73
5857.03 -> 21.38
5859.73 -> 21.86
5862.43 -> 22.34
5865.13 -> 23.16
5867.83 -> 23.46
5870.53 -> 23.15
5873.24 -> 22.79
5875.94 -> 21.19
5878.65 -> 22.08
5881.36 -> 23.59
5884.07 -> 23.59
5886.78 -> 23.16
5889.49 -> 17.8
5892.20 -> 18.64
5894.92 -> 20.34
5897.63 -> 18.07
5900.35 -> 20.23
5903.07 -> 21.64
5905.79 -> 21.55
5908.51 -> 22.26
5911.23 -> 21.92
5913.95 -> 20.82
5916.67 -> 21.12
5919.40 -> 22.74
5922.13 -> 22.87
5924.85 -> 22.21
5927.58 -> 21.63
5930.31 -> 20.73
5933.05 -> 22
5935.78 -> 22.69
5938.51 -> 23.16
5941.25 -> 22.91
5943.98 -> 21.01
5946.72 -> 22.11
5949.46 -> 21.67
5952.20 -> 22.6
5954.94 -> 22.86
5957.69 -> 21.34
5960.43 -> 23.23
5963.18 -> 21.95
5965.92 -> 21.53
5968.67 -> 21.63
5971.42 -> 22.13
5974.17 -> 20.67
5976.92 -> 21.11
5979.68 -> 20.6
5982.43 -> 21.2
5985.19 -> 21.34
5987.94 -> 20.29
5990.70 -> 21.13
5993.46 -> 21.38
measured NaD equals 2.2 Ang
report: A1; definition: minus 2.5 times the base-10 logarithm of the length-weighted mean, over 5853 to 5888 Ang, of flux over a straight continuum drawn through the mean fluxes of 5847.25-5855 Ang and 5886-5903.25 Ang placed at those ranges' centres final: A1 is -0.10 mag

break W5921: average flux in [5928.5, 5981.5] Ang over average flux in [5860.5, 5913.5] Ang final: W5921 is 1.0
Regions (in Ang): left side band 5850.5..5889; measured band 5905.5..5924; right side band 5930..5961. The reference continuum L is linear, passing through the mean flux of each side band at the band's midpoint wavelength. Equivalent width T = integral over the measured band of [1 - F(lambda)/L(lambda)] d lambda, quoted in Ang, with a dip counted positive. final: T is 0.3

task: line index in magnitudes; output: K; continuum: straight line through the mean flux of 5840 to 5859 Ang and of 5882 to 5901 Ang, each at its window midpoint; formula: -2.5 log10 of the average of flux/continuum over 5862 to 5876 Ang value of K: -0.08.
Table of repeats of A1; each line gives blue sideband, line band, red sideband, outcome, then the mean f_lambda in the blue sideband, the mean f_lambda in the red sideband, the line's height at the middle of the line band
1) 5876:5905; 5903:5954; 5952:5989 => -0.04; 20.9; 21.6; 21.2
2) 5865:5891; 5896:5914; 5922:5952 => 0.06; 22.3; 22.1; 22.2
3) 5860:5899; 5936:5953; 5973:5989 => -0.05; 21.7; 20.9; 21.2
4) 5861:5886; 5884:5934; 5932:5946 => 0.07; 22.8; 22.4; 22.6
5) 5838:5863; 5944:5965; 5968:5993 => -0.04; 21.9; 21.1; 21.3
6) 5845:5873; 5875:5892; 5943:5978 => 0.02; 22.1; 21.8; 22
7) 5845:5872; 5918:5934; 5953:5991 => -0.01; 22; 21.5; 21.7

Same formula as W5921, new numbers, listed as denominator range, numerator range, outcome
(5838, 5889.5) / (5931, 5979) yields 0.99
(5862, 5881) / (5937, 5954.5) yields 0.98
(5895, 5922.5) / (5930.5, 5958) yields 1.05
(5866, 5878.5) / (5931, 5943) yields 1.00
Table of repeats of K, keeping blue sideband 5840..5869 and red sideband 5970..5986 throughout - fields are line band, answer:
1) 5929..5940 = -0.03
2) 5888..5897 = 0.15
